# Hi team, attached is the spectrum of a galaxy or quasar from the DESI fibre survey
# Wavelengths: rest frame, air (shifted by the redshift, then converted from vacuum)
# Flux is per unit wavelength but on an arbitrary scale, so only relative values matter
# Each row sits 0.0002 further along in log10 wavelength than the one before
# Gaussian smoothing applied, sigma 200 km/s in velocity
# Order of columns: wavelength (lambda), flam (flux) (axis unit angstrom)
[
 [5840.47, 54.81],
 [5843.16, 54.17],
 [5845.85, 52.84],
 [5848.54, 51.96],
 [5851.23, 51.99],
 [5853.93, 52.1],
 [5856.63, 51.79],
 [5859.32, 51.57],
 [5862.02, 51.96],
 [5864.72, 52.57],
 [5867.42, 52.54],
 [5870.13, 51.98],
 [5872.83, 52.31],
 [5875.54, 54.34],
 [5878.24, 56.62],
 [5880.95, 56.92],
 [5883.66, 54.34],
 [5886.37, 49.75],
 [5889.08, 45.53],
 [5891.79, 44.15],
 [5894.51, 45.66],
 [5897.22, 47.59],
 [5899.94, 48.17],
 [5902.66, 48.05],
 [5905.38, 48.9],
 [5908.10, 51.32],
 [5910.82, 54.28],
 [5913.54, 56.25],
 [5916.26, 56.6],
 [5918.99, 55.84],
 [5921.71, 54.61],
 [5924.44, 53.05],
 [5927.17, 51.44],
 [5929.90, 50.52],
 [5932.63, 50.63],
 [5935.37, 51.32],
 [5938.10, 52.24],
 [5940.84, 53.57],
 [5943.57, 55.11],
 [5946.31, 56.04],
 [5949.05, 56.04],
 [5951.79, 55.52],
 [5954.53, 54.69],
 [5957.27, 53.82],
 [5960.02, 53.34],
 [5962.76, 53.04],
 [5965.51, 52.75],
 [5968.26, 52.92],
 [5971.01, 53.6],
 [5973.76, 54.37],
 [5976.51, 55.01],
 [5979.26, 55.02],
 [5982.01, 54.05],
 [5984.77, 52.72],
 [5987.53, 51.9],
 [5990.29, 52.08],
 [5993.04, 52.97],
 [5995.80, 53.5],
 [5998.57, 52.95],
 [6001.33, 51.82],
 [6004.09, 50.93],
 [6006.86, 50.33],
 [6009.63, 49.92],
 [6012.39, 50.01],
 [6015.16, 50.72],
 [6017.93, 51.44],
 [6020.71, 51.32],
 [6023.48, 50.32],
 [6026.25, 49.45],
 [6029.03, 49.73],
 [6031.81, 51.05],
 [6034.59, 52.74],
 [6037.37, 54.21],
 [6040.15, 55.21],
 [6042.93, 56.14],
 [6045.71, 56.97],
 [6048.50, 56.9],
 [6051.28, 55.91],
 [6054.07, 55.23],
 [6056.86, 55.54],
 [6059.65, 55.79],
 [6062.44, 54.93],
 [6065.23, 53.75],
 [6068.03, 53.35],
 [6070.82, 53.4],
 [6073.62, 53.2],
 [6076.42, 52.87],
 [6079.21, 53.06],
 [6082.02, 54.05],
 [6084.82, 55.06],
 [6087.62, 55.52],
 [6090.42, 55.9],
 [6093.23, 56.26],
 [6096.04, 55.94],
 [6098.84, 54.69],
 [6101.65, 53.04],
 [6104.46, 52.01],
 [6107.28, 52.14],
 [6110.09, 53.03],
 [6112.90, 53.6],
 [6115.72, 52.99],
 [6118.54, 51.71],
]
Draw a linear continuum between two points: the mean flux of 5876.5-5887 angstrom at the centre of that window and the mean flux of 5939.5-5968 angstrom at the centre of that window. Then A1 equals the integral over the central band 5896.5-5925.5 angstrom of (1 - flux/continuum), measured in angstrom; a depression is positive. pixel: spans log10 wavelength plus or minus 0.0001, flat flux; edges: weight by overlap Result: 1.2 angstrom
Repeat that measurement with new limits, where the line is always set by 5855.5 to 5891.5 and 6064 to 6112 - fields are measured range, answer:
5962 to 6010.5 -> 0.32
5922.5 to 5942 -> 0.31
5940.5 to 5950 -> -0.45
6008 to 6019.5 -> 0.61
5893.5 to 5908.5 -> 1.23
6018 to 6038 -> 0.87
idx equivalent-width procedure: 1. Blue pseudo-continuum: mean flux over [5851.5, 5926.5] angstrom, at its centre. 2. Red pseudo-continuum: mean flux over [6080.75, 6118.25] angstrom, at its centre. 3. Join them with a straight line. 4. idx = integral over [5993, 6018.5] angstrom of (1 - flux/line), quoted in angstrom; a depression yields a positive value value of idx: 0.8 angstrom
